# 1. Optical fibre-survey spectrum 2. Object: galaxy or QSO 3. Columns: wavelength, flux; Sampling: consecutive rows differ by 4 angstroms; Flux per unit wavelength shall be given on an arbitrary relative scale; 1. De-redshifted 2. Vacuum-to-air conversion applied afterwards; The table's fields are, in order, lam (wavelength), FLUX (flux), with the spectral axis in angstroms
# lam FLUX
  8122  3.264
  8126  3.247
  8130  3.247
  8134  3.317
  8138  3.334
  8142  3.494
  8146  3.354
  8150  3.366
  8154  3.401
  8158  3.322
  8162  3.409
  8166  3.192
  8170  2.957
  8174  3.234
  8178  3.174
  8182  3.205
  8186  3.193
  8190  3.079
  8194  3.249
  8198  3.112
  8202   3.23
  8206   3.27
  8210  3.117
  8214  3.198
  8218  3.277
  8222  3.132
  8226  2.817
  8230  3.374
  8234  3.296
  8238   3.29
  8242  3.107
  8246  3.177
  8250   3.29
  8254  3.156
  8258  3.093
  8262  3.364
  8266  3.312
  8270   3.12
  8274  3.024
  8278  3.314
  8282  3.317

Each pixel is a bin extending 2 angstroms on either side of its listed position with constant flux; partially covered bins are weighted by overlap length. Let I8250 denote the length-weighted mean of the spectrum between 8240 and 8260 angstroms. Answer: 3.16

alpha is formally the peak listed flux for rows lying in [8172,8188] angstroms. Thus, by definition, 3.234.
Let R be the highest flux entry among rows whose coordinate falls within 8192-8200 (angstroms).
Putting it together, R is 3.249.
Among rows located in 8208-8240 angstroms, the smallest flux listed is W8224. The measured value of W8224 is 2.817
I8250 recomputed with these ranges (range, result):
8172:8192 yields 3.18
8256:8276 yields 3.18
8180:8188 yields 3.2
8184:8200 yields 3.16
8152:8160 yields 3.36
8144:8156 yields 3.37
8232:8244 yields 3.23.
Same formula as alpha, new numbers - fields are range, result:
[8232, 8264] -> 3.364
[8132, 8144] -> 3.494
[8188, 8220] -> 3.277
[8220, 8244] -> 3.374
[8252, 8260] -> 3.156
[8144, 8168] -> 3.409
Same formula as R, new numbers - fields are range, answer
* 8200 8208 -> 3.27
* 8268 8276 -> 3.12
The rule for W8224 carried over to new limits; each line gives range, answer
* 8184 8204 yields 3.079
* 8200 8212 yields 3.117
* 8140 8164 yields 3.322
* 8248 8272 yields 3.093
